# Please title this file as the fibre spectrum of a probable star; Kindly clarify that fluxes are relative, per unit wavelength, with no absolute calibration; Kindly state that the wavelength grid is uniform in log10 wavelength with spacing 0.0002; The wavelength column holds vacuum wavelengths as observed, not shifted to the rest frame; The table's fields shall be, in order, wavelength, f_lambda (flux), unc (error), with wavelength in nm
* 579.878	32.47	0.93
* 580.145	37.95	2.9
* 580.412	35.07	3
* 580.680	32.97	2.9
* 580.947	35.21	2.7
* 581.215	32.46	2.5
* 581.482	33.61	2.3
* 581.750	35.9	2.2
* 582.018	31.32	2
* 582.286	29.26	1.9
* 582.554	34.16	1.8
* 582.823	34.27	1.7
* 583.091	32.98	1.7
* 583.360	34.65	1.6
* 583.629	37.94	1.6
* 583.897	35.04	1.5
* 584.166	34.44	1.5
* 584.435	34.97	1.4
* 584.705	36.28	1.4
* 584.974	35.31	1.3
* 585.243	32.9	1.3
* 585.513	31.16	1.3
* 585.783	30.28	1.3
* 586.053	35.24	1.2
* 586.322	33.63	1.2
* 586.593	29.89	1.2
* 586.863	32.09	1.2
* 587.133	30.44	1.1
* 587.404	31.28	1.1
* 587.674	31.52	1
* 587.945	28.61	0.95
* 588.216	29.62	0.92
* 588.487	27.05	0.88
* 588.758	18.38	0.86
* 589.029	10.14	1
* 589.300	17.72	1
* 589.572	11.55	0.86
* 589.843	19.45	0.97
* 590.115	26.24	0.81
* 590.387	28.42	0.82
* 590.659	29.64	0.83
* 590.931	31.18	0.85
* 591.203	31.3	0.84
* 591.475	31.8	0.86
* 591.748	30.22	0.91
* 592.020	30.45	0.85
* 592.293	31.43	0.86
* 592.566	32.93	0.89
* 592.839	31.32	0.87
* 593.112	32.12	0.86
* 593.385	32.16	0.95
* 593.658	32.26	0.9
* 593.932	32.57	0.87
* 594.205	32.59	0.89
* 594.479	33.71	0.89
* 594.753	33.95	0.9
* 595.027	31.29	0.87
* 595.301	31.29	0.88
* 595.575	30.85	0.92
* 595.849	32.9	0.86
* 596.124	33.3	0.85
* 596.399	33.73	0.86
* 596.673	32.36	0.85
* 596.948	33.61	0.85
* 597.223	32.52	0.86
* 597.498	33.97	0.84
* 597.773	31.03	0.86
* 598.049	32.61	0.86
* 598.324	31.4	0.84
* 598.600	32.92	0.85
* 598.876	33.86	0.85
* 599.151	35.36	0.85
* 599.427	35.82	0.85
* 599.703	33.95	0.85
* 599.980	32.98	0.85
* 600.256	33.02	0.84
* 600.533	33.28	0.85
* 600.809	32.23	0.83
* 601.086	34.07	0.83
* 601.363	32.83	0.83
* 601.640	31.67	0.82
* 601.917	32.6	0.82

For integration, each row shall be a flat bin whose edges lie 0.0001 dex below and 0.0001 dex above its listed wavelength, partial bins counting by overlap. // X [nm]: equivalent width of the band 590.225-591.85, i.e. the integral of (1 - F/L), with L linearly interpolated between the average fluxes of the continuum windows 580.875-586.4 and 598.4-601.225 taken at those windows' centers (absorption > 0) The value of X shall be 0.16 nm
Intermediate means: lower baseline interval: 33.8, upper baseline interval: 33.7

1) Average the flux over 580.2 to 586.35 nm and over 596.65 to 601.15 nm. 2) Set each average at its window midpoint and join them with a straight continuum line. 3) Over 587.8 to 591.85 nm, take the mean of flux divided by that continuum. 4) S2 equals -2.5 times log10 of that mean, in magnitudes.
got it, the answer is 0.33 mag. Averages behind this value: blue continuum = 33.9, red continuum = 33.2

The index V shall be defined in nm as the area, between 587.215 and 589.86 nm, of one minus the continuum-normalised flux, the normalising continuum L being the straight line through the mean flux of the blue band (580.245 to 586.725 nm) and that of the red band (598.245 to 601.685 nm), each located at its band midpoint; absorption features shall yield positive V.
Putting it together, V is 0.85 nm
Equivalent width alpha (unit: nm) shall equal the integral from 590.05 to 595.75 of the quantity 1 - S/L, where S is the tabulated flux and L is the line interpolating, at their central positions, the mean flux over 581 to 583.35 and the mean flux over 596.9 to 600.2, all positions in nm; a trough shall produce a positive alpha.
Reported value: 0.32 nm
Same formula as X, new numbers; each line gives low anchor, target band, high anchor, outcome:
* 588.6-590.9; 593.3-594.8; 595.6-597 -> -0.21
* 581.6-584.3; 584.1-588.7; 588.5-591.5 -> -0.50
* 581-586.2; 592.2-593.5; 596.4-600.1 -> 0.06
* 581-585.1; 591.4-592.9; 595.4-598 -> 0.08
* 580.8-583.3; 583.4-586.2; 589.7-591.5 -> -0.24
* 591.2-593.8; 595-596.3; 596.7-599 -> 0.01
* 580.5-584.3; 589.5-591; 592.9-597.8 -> 0.38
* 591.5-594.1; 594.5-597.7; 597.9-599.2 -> -0.02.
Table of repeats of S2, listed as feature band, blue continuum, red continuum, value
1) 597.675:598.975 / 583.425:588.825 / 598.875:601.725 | 0.034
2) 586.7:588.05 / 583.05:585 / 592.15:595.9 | 0.115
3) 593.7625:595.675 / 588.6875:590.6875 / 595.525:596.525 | -0.079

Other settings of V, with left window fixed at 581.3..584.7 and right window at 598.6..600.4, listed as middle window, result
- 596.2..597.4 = 0.034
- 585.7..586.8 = 0.057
